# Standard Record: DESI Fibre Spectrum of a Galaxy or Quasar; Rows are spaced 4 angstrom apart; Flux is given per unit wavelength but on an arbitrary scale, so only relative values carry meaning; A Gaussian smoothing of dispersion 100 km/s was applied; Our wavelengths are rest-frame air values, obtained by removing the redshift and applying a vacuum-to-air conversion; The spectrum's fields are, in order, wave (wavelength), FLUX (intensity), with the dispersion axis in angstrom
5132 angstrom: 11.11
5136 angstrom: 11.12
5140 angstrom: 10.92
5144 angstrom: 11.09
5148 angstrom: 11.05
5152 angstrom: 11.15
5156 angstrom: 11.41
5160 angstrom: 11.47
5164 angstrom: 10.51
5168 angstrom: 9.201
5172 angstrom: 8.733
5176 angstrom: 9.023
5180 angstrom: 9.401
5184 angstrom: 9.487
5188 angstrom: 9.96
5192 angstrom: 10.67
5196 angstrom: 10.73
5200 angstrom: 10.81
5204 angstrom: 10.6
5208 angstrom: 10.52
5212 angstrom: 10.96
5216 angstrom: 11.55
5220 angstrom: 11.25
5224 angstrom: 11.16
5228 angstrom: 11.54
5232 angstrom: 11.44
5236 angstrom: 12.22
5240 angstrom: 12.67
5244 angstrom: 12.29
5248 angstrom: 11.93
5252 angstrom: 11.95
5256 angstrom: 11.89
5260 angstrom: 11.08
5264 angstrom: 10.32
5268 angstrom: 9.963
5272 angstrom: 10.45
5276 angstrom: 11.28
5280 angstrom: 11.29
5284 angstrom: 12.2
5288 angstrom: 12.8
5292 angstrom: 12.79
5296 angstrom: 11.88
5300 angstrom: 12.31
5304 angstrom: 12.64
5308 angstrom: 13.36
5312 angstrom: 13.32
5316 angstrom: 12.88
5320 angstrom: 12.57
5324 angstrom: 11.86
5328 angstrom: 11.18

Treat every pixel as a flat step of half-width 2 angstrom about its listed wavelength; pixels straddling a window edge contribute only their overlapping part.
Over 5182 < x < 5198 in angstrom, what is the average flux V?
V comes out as 10.2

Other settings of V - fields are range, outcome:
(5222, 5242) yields 11.8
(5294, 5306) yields 12.3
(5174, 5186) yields 9.3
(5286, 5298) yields 12.5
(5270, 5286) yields 11.3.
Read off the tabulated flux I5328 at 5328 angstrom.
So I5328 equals 11.18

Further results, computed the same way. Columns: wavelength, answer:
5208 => 10.52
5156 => 11.41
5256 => 11.89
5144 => 11.09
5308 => 13.36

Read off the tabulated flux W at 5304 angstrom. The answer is 12.64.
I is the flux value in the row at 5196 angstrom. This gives 10.73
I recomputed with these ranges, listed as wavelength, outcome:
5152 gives 11.15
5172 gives 8.733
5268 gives 9.963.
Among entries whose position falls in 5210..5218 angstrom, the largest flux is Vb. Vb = 11.55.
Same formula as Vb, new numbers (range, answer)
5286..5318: 13.36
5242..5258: 12.29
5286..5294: 12.8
